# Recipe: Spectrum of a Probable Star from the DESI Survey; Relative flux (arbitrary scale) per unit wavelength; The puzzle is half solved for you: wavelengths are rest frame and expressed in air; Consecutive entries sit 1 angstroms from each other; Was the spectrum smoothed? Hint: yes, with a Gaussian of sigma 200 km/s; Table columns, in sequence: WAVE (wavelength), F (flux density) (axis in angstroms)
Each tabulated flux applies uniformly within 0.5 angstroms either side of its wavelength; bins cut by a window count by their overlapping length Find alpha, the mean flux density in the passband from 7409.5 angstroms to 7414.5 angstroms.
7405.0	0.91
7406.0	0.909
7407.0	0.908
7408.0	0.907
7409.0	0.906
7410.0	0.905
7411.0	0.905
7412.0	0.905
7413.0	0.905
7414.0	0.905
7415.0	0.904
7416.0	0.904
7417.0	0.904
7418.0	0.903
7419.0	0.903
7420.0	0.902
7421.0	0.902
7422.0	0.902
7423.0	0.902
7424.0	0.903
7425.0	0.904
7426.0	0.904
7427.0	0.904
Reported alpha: 0.905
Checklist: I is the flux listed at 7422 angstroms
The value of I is 0.902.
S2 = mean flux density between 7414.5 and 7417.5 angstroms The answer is 0.904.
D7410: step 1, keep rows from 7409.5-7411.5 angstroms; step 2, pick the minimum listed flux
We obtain 0.905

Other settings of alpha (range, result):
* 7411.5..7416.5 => 0.905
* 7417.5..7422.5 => 0.902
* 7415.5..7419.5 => 0.903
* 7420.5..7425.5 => 0.903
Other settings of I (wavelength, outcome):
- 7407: 0.908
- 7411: 0.905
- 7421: 0.902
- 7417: 0.904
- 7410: 0.905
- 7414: 0.905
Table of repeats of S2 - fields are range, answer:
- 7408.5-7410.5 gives 0.905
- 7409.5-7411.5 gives 0.905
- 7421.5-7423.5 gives 0.902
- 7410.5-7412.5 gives 0.905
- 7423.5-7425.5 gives 0.903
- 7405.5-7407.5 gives 0.909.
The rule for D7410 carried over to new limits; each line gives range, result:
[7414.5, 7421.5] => 0.902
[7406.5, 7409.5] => 0.906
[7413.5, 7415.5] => 0.904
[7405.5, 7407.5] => 0.908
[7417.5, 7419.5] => 0.903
